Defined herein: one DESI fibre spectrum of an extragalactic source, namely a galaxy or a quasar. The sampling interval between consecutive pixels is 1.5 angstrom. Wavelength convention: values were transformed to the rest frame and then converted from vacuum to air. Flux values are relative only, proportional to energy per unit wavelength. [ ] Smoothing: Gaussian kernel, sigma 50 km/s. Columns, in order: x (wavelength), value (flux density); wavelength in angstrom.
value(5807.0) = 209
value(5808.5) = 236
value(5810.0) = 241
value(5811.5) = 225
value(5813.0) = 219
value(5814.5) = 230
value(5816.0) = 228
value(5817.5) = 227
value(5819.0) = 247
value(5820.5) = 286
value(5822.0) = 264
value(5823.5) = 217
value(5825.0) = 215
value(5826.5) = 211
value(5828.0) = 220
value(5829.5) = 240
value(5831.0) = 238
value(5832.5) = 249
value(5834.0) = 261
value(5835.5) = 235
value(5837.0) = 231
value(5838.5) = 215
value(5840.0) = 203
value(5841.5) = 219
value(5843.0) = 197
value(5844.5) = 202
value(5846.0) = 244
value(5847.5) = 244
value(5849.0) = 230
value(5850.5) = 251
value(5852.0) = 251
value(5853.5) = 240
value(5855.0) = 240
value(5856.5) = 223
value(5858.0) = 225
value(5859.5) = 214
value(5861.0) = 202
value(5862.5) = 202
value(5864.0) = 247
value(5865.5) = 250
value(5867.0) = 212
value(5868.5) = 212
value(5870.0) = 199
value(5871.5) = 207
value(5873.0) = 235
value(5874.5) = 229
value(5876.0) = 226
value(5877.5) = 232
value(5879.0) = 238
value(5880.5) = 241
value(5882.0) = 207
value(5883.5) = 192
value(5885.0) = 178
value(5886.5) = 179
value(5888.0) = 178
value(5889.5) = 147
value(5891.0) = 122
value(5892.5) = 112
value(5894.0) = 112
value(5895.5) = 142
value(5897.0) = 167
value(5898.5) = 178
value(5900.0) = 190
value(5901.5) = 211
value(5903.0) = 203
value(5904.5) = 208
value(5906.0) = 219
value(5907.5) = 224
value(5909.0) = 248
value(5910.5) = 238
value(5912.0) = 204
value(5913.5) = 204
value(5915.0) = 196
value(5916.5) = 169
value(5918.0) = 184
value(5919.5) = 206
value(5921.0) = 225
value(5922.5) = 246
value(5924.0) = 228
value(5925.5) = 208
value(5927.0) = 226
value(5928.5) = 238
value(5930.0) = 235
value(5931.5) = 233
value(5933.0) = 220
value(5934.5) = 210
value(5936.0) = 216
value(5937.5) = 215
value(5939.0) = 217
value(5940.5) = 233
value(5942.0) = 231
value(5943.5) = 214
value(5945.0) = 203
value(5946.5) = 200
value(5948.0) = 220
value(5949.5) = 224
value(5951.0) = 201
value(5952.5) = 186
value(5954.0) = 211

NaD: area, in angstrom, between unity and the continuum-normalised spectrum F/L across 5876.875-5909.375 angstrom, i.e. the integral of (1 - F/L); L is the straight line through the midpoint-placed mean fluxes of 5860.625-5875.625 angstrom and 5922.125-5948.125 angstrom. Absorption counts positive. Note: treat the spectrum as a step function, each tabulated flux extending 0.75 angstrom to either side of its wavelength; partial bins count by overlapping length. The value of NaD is 5.0 angstrom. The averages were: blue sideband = 220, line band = 187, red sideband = 222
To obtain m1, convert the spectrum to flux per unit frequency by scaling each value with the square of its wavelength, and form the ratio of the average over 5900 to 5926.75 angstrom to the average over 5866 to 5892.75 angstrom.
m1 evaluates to 1.1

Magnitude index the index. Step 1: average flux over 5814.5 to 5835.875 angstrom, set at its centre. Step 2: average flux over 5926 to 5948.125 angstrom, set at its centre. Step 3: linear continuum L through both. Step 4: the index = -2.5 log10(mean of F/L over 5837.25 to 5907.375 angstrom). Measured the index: 0.12 mag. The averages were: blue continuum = 238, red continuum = 221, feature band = 206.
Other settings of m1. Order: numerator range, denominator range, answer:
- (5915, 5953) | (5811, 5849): 0.97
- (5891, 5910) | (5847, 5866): 0.80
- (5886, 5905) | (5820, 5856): 0.72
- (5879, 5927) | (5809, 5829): 0.86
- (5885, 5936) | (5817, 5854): 0.87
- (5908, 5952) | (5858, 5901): 1.13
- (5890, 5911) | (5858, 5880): 0.83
